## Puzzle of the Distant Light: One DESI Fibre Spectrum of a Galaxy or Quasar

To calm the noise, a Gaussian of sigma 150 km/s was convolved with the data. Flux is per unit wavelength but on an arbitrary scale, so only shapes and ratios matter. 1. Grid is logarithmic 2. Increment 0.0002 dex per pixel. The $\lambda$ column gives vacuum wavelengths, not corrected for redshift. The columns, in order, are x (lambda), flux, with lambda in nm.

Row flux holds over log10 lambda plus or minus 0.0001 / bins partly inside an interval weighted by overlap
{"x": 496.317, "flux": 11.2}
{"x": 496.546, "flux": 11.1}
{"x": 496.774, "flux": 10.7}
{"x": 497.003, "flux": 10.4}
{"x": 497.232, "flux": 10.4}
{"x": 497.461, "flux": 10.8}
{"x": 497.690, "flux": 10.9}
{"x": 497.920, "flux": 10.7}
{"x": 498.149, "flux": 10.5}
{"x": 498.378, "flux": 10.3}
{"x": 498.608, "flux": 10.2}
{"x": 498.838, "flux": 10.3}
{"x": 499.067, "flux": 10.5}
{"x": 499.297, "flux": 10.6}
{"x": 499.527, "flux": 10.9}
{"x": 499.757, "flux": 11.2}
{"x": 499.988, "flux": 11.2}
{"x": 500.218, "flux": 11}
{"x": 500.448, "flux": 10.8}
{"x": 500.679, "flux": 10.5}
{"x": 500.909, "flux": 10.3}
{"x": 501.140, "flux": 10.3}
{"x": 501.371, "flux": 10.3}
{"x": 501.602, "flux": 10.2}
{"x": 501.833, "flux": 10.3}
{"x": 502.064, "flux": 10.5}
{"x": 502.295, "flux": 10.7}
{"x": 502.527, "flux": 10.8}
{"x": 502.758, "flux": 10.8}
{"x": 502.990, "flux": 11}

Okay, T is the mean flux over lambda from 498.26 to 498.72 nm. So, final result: 10.3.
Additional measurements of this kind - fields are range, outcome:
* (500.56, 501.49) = 10.3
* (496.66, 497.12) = 10.6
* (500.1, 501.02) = 10.7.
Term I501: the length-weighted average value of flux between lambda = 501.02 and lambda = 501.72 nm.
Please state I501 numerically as 10.3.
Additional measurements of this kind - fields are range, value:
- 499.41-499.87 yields 11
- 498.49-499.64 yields 10.5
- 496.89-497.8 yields 10.6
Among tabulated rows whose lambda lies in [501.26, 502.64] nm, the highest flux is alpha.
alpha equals 10.8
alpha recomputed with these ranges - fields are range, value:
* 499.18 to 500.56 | 11.2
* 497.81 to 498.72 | 10.7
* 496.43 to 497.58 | 11.1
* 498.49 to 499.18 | 10.5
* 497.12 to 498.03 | 10.9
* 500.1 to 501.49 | 11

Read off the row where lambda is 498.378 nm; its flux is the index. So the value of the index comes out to 10.3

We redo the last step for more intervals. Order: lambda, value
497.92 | 10.7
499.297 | 10.6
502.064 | 10.5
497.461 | 10.8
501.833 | 10.3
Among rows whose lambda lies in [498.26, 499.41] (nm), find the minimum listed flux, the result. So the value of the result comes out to 10.2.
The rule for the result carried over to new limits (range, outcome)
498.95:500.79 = 10.5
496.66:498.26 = 10.4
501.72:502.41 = 10.3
